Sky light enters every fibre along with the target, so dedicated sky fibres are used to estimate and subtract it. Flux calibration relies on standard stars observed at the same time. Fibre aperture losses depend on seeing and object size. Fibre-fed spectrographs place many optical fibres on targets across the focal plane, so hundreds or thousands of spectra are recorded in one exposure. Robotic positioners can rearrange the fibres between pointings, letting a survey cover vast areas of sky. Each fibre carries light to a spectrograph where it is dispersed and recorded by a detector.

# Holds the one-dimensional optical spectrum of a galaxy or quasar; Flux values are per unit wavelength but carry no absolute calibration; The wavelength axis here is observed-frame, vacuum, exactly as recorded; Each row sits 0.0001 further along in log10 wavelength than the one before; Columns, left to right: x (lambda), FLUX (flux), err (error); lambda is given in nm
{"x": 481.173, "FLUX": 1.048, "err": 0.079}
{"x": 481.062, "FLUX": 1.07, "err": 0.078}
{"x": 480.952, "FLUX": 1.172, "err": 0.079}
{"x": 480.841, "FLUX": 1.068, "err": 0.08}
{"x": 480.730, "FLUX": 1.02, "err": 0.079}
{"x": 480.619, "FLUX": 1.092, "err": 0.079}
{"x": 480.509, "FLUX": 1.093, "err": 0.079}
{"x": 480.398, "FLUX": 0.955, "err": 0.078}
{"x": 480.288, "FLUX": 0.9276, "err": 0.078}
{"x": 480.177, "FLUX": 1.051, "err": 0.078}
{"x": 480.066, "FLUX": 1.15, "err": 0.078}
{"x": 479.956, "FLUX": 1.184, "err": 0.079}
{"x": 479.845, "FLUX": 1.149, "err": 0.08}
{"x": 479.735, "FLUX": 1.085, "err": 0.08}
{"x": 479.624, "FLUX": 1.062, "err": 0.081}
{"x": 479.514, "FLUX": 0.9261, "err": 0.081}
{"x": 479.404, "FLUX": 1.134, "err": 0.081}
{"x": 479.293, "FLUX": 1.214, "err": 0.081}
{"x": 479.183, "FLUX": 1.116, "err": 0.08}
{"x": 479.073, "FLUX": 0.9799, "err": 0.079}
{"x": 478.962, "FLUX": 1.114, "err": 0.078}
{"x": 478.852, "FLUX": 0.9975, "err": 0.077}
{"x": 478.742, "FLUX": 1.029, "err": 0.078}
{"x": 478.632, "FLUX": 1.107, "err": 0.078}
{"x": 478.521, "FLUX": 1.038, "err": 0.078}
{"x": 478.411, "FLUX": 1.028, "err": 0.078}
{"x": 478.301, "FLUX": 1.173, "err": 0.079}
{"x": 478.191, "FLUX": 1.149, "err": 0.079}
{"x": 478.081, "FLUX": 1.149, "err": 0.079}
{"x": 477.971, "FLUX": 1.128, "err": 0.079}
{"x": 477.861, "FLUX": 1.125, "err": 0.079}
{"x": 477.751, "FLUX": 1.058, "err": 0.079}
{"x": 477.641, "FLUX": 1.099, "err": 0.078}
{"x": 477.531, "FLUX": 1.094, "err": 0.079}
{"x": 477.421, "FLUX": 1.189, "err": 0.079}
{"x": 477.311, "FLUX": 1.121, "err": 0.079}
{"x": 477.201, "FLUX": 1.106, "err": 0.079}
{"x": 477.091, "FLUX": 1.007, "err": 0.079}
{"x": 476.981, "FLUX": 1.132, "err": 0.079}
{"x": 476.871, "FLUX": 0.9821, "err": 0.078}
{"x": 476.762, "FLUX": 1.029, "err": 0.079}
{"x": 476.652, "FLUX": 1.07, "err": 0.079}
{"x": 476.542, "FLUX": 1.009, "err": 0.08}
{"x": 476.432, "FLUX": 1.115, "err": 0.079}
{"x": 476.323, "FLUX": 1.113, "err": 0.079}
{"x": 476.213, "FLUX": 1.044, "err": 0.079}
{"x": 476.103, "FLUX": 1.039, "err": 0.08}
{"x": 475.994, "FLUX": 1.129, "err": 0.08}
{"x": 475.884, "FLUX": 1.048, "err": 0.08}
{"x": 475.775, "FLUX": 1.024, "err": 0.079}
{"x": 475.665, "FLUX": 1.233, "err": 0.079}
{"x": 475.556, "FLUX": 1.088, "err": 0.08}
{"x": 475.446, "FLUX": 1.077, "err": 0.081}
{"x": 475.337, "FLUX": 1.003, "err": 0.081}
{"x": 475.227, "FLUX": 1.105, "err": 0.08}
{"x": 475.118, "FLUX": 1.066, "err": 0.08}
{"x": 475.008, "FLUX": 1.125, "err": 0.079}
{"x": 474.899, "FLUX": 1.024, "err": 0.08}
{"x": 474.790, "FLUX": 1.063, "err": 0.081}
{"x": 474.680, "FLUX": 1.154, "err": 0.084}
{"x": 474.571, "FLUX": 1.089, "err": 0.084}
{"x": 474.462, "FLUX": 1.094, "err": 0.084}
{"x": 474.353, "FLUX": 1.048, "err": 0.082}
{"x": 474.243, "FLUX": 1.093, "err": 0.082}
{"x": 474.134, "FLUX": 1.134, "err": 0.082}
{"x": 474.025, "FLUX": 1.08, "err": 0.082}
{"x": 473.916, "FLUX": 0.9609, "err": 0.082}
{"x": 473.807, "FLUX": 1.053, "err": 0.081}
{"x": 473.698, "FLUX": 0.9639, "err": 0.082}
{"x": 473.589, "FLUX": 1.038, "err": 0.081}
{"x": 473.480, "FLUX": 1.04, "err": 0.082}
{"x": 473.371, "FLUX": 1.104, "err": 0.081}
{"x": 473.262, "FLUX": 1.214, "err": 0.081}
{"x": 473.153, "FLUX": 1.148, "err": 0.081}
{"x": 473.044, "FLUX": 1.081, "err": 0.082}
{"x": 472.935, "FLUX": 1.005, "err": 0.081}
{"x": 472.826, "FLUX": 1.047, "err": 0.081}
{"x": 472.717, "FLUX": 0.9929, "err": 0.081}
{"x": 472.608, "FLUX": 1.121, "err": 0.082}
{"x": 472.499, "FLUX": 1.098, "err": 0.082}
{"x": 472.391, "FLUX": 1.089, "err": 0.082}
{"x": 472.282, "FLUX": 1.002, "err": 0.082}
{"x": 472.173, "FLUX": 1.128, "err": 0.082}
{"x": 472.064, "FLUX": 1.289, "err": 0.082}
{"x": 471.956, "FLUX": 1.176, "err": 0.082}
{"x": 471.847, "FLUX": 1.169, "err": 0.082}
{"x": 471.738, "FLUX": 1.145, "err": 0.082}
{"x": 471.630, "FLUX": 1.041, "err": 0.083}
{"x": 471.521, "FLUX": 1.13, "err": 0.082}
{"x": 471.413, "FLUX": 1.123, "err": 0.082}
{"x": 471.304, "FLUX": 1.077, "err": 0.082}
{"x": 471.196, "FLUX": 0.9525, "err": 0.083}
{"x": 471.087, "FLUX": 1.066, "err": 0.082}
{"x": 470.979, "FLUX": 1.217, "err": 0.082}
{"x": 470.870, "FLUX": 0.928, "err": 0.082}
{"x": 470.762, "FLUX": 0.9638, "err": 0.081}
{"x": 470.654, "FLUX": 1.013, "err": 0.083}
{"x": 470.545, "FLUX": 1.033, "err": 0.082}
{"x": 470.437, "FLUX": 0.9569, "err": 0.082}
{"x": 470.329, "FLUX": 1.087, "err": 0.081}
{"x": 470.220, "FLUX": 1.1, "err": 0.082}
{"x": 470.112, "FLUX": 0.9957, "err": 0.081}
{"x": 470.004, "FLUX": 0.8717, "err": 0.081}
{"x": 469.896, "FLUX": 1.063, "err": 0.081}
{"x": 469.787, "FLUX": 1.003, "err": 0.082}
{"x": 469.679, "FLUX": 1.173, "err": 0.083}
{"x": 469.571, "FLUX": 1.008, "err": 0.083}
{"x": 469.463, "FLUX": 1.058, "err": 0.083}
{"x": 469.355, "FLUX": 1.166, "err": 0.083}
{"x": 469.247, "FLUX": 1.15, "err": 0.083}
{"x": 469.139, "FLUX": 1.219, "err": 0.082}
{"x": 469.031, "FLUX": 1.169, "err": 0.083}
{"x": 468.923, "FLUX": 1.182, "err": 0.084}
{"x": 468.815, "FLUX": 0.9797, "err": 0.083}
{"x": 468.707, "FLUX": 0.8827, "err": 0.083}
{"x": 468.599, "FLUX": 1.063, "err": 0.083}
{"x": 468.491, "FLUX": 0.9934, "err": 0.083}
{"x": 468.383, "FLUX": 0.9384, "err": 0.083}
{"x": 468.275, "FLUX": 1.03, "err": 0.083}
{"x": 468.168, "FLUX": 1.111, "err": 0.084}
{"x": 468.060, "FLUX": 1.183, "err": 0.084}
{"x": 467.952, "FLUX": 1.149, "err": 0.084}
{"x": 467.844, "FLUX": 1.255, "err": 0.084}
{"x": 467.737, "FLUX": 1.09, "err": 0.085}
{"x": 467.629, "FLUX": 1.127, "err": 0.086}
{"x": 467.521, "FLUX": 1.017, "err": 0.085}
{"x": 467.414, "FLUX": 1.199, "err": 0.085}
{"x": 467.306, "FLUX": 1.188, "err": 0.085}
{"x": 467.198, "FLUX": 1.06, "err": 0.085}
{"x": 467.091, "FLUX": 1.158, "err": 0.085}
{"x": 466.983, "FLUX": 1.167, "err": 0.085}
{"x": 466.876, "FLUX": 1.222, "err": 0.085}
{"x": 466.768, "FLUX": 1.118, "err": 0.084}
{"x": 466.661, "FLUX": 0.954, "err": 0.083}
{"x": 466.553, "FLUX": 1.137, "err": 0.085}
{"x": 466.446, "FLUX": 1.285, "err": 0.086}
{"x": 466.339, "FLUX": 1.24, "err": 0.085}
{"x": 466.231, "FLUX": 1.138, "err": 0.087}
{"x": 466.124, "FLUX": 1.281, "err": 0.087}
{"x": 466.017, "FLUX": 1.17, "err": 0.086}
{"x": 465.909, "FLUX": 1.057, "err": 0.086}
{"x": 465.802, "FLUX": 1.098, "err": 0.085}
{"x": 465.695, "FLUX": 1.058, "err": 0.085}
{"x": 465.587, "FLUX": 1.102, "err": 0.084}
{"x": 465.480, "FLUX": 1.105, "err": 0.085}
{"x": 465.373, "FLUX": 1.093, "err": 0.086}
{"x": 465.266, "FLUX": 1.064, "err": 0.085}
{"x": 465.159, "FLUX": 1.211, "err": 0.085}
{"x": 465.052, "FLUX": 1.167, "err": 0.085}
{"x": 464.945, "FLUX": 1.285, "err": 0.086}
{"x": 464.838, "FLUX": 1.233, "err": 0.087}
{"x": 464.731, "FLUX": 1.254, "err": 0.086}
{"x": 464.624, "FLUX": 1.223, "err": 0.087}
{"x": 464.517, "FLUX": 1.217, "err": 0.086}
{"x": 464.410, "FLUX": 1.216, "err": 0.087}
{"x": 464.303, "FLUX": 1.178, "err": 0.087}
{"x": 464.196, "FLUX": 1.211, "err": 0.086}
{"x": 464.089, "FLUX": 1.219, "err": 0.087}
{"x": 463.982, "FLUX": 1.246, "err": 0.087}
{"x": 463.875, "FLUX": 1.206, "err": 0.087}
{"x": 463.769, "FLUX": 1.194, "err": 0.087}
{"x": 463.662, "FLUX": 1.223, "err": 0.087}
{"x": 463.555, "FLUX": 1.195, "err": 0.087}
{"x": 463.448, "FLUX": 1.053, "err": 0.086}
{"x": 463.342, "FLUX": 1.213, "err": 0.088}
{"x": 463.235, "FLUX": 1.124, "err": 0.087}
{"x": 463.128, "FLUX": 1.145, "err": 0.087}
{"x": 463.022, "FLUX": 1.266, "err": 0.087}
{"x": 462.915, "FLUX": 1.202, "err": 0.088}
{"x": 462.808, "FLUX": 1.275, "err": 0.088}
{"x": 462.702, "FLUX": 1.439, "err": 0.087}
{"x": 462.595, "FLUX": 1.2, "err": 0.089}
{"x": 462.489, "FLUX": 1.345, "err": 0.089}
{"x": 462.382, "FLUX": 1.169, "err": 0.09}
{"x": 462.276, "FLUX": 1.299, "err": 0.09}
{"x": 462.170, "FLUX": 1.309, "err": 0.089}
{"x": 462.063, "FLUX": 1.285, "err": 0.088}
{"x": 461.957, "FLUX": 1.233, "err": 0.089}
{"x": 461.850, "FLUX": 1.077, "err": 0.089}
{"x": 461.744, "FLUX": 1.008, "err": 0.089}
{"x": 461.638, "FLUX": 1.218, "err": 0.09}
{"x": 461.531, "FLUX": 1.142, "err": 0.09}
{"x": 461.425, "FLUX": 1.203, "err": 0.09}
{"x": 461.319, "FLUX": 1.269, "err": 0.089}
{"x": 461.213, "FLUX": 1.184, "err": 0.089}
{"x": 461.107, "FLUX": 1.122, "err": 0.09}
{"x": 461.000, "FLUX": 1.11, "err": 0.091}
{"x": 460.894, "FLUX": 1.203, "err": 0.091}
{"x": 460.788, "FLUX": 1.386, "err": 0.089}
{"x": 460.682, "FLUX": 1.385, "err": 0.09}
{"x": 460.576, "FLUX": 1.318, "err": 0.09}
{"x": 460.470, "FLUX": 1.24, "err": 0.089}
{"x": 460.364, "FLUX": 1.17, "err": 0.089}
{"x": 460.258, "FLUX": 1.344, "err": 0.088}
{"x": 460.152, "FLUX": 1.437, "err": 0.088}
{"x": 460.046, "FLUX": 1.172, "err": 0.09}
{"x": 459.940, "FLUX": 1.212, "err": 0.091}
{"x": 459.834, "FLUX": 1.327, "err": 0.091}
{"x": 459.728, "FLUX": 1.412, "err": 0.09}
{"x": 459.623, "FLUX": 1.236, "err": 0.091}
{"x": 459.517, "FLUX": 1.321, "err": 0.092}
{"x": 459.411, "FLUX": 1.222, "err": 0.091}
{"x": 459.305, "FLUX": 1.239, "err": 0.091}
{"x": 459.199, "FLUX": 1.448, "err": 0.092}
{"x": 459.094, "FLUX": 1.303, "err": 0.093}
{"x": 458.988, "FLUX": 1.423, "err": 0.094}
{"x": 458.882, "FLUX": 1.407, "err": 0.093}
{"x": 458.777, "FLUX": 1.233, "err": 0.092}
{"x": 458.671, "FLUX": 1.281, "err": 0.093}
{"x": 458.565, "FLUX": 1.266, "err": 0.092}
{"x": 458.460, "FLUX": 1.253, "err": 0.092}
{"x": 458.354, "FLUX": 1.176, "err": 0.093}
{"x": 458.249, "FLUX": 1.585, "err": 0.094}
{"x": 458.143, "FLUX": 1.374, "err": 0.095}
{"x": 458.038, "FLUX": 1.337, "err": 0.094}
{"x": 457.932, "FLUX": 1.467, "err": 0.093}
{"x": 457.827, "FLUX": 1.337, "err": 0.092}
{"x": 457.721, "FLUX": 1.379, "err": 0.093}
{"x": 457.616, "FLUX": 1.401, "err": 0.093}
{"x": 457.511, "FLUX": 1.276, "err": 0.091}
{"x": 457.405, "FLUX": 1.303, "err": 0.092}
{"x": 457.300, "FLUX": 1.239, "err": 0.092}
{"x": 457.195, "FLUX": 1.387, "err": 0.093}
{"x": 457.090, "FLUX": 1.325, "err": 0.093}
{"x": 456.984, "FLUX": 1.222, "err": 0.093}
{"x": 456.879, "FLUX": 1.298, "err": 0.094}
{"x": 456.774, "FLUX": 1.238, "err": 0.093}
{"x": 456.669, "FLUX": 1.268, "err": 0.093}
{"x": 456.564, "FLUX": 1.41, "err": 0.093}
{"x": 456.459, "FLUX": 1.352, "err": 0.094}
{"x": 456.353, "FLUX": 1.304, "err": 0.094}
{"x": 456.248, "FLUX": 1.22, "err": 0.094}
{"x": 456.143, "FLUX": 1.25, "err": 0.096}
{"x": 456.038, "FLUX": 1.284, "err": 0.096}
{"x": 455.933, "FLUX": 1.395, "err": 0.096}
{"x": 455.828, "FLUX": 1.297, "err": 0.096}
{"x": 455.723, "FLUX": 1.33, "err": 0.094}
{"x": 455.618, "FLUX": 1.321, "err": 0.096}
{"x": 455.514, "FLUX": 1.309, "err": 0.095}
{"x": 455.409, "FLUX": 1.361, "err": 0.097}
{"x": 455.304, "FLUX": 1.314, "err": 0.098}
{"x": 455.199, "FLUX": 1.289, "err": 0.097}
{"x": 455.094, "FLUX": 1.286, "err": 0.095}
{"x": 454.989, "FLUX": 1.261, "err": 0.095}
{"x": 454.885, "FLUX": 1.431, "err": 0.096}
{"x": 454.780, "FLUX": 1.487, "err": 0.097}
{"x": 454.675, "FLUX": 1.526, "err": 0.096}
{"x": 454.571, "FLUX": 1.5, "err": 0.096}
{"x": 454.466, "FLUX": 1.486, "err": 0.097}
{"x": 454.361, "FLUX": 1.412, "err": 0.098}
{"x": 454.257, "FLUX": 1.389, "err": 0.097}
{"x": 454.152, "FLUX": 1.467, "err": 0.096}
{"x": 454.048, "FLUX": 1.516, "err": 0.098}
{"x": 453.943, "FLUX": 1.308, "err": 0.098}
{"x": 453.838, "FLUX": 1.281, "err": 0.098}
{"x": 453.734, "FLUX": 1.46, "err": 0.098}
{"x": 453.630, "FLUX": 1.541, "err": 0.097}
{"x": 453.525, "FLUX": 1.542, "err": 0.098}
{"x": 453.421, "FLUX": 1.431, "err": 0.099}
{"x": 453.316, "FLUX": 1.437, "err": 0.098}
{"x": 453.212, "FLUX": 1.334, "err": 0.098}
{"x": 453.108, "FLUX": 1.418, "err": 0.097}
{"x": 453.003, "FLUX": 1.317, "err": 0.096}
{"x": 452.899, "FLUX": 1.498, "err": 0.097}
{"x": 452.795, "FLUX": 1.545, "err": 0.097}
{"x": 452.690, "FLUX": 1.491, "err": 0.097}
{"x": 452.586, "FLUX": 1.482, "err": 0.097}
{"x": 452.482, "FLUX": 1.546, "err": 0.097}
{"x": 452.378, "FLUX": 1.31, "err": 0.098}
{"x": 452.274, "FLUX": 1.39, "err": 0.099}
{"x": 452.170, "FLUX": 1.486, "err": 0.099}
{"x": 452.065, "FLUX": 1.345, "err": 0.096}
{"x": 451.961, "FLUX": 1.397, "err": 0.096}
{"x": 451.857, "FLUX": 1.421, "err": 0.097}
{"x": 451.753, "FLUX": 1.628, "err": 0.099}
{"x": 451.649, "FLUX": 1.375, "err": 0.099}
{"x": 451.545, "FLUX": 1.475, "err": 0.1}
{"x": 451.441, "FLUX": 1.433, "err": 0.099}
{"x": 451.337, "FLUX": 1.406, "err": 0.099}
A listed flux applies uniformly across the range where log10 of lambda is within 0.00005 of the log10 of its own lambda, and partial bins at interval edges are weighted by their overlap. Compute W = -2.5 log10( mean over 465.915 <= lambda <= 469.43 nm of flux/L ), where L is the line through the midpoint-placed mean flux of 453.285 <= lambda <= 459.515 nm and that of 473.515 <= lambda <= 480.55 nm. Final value 0.07 mag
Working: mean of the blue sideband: 1.35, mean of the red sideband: 1.08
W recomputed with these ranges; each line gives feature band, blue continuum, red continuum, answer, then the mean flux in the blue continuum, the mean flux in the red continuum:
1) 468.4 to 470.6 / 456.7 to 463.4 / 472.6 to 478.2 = 0.098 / 1.28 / 1.08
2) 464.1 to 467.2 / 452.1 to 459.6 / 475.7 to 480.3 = 0.069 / 1.37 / 1.08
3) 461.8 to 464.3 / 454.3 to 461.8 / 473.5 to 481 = 0.024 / 1.31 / 1.08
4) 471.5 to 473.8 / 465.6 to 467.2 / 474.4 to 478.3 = 0.015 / 1.14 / 1.09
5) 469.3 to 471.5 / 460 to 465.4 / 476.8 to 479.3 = 0.109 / 1.22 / 1.09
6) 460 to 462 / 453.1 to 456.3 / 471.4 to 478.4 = 0.060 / 1.38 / 1.09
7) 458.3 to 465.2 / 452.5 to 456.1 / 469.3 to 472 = 0.004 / 1.41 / 1.06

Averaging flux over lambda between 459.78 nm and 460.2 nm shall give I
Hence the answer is 1.28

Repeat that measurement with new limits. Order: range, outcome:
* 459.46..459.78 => 1.32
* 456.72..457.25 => 1.29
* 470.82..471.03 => 1.07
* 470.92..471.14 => 1.14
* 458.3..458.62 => 1.23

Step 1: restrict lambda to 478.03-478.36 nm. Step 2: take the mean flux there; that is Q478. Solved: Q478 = 1.16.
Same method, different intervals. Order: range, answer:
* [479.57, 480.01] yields 1.12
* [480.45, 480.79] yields 1.07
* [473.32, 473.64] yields 1.06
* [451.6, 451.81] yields 1.5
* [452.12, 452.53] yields 1.43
